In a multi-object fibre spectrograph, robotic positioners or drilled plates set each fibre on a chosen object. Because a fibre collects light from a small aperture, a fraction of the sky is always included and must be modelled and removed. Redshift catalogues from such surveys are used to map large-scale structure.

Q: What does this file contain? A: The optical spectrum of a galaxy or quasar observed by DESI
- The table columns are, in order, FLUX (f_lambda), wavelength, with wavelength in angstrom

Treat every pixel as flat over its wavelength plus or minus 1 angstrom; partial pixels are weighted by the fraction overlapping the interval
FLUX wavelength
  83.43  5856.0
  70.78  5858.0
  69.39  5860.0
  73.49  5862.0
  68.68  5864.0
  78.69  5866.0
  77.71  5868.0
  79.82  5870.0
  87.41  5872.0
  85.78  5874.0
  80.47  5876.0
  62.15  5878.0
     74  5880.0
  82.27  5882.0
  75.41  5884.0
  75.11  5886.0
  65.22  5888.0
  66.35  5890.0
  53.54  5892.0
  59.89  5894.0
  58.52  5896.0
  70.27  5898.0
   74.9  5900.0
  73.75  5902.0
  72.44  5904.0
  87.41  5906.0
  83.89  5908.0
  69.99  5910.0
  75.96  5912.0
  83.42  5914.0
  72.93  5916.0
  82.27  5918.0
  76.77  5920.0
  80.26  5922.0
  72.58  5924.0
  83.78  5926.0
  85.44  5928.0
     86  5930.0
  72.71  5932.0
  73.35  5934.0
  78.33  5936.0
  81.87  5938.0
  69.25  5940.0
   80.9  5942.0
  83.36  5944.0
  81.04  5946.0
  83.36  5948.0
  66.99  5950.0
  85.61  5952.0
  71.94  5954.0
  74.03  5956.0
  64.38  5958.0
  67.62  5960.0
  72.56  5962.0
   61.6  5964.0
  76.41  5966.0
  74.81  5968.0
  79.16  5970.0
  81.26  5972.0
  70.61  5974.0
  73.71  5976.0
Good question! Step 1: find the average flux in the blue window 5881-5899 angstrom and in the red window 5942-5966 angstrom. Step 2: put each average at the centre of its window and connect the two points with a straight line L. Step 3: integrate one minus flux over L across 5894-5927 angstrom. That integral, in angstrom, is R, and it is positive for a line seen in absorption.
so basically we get -2.9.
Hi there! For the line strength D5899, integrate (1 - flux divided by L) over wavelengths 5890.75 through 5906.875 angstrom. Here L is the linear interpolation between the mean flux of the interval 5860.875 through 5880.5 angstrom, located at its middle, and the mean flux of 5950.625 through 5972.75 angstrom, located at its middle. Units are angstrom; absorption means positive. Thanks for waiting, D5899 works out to 1.51 angstrom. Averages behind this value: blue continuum 76.8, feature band 68.7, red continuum 73.4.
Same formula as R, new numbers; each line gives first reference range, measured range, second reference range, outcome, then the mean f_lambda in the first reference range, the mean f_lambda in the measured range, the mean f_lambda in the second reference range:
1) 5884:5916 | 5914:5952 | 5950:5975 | -3.3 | 71.6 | 78.7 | 73.1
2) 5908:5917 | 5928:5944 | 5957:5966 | -1.4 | 76.5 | 78.4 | 67.6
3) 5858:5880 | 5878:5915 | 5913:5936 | 2.6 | 76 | 72.1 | 79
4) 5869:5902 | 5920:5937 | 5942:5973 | -1.2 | 72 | 78.9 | 75.1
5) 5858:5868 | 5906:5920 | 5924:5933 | 0.1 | 72.9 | 78.6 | 80.9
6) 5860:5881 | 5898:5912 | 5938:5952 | 0.2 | 76.5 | 76.5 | 78.4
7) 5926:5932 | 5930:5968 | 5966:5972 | 2.6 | 83.2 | 75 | 77.6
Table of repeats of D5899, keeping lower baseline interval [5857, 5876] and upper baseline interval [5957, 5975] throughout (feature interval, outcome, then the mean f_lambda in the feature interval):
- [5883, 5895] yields 1.6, 65.9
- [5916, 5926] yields -0.5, 78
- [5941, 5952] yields -1.0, 79.7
